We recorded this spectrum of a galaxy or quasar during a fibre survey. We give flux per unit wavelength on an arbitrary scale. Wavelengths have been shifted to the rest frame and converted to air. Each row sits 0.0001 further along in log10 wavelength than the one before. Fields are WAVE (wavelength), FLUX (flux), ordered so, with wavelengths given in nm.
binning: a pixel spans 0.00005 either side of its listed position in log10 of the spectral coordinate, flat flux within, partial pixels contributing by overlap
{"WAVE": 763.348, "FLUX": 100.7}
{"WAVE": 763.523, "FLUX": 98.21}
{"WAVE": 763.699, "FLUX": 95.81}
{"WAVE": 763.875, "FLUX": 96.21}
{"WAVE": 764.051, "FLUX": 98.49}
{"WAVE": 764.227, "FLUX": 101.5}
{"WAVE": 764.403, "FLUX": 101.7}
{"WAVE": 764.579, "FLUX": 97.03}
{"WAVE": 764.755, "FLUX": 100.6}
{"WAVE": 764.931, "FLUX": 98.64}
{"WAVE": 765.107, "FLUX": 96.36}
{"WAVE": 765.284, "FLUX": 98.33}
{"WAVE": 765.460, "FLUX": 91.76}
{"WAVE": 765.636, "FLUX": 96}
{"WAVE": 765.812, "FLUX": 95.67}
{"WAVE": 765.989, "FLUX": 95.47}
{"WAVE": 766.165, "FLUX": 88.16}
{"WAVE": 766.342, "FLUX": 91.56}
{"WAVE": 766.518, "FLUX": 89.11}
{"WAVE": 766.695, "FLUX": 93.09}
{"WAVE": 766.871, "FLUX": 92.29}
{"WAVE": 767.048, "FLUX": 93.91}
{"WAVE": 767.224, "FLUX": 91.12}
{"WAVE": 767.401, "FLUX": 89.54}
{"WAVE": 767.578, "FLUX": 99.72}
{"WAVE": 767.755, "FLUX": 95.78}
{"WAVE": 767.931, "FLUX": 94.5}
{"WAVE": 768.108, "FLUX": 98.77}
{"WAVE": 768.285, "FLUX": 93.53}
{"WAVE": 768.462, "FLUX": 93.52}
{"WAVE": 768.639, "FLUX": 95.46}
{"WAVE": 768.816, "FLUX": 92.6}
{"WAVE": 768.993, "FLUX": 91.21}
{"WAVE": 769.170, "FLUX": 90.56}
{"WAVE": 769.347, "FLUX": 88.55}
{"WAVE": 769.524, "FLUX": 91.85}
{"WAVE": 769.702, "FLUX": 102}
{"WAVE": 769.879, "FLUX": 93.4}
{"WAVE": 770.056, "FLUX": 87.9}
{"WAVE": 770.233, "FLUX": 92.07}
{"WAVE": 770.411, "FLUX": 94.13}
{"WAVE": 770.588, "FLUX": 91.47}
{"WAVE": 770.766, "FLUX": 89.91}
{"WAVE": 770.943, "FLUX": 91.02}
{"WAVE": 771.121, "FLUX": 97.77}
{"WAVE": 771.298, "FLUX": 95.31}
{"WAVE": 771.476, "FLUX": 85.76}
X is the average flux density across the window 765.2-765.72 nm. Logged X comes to 95.4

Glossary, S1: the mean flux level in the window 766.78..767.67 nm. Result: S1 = 93.3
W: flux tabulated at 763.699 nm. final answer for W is 95.81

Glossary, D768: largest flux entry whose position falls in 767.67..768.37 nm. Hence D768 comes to 98.77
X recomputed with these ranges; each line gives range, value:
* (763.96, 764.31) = 99.9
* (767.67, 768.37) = 95.7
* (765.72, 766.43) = 92.7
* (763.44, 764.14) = 97.1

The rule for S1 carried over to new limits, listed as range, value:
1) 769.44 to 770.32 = 93.5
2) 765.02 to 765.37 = 97.1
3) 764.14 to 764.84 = 100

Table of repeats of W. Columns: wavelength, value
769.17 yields 90.56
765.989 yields 95.47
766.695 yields 93.09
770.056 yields 87.9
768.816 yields 92.6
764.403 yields 101.7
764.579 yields 97.03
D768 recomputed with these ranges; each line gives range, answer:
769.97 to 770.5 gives 94.13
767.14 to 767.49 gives 91.12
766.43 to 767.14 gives 93.91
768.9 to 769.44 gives 91.21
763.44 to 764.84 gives 101.7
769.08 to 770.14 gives 102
